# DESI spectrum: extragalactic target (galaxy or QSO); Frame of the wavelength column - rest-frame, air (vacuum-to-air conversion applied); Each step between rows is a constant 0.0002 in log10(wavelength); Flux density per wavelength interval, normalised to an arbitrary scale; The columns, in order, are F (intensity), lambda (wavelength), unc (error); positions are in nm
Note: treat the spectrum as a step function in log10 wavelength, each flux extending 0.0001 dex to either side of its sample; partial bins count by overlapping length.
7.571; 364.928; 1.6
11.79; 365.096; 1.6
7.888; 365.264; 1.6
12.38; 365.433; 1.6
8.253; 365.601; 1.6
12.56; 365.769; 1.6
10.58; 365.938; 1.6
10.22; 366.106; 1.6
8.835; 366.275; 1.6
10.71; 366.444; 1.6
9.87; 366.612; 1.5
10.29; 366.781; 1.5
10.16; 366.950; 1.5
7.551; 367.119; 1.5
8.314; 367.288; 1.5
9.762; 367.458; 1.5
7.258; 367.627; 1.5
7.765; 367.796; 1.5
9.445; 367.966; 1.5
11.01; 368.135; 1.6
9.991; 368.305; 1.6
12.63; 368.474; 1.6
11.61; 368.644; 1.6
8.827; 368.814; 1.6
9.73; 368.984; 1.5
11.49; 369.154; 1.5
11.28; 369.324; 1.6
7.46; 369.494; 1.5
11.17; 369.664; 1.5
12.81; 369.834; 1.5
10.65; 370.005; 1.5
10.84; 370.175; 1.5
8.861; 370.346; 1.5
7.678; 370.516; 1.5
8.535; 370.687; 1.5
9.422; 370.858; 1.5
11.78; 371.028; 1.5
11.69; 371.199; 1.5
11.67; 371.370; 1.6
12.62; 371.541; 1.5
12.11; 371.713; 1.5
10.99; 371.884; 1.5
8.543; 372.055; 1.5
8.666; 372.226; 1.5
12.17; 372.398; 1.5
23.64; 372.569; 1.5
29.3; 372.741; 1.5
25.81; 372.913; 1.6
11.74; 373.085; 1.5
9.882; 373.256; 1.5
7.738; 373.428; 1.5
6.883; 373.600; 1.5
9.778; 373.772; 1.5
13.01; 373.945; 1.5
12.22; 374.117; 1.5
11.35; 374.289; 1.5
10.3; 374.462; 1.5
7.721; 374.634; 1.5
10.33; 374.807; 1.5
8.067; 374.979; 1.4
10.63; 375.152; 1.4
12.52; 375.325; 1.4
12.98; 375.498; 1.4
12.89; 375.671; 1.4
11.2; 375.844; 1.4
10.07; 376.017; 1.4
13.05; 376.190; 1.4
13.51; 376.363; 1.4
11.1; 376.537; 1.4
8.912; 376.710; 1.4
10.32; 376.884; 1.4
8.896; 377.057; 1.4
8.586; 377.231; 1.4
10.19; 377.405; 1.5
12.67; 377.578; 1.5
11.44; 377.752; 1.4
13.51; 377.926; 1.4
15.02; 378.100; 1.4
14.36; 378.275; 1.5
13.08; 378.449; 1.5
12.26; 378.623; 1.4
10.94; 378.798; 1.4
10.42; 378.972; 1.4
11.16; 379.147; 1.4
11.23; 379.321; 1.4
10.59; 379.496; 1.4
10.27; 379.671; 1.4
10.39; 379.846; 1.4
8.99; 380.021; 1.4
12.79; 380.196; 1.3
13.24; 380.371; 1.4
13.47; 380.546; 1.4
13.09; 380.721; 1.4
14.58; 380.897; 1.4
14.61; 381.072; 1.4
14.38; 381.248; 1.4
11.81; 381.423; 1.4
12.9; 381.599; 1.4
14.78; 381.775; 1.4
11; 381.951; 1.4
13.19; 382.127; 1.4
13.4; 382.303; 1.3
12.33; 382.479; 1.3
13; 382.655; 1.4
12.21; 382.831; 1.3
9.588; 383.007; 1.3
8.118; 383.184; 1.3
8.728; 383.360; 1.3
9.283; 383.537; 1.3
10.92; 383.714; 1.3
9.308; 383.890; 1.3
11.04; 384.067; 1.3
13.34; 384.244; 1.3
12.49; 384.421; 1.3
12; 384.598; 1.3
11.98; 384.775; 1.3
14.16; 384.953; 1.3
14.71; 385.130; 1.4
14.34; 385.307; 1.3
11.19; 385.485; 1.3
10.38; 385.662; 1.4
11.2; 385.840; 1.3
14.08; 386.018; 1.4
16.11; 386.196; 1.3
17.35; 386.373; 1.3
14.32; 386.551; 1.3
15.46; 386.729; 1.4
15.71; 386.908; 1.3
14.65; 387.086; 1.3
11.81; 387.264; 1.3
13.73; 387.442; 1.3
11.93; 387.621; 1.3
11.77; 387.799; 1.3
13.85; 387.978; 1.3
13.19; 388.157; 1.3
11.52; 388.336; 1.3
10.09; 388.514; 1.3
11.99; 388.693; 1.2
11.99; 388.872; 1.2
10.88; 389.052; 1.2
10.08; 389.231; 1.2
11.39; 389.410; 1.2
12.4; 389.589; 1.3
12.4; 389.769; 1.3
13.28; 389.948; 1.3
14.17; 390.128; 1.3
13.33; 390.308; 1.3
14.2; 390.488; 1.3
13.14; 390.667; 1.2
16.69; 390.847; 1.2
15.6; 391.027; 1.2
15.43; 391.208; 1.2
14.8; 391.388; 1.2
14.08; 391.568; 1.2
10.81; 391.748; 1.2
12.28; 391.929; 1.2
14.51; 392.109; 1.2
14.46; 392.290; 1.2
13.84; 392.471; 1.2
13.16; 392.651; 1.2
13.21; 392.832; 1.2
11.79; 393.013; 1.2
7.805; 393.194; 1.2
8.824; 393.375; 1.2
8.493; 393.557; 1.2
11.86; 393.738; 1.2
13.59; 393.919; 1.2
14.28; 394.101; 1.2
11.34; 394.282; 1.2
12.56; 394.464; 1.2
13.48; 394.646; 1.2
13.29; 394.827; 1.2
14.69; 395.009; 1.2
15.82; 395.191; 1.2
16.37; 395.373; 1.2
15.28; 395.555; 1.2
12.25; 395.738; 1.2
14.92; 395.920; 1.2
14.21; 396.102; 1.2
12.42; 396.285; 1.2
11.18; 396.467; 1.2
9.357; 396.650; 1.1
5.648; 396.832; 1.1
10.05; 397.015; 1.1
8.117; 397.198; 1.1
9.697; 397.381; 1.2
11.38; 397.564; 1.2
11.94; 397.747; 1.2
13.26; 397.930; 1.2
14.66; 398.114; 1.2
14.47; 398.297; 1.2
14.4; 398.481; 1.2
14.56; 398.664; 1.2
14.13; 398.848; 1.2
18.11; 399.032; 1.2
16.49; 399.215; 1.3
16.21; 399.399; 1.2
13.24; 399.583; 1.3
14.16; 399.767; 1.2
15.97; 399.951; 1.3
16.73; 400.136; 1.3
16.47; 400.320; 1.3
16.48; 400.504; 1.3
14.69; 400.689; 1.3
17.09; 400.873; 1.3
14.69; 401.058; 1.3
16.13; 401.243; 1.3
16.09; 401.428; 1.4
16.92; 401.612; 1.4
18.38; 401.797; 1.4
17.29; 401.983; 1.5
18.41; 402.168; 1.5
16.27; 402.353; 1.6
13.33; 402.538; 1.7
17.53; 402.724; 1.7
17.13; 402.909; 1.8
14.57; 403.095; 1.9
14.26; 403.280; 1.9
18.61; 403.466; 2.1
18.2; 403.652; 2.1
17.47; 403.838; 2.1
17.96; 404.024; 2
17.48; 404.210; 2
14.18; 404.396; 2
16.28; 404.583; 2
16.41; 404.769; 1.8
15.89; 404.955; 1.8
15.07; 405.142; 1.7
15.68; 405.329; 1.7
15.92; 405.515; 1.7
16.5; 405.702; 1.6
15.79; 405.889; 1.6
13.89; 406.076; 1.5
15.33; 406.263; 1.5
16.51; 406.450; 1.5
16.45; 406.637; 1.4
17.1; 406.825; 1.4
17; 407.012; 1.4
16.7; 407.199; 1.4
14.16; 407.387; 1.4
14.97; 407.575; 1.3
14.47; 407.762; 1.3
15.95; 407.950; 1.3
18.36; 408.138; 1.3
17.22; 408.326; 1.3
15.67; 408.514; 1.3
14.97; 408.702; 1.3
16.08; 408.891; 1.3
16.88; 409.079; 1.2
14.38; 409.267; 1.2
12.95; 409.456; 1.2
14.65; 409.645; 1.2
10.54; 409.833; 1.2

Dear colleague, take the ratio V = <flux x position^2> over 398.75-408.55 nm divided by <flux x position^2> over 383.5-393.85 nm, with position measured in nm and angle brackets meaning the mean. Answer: 1.37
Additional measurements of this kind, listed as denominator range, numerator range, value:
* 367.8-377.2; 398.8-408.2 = 1.66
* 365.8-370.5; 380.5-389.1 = 1.38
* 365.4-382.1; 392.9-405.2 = 1.44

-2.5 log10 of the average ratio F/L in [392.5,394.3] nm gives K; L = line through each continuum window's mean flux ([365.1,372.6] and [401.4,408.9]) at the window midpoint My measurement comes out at 0.238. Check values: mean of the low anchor 10.4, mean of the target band 11.5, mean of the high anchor 16.3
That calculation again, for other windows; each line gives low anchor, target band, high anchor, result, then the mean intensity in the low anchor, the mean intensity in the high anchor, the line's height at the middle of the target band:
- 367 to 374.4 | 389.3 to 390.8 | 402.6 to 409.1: 0.07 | 11.3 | 16.2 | 14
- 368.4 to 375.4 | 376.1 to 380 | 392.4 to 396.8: 0.04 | 11.6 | 12.6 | 11.8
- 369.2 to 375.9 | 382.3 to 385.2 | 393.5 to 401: 0.09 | 11.7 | 13.5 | 12.5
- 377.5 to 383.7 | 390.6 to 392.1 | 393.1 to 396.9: -0.16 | 12.1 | 12.3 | 12.2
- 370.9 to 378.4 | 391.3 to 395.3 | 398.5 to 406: 0.17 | 12.1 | 16.1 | 14.8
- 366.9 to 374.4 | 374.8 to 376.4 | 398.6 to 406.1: 0.05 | 11.3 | 16.1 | 12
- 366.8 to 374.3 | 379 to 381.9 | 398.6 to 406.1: 0.04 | 11.3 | 16.1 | 12.8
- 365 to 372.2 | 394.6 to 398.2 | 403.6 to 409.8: 0.16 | 10.2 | 15.9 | 14.3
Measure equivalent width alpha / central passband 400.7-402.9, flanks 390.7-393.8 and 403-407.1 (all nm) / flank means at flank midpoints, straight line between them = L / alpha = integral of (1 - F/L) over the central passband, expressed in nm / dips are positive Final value -0.17 nm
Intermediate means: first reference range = 12.8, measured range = 16.5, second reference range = 16.2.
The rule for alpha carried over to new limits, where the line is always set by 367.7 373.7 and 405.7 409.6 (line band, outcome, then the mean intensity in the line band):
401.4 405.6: -0.34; 16.5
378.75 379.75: 0.14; 10.8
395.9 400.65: 0.43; 13.4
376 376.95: 0.08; 11.3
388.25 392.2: 0.24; 13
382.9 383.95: 0.29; 9.38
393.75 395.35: 0.07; 13.7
